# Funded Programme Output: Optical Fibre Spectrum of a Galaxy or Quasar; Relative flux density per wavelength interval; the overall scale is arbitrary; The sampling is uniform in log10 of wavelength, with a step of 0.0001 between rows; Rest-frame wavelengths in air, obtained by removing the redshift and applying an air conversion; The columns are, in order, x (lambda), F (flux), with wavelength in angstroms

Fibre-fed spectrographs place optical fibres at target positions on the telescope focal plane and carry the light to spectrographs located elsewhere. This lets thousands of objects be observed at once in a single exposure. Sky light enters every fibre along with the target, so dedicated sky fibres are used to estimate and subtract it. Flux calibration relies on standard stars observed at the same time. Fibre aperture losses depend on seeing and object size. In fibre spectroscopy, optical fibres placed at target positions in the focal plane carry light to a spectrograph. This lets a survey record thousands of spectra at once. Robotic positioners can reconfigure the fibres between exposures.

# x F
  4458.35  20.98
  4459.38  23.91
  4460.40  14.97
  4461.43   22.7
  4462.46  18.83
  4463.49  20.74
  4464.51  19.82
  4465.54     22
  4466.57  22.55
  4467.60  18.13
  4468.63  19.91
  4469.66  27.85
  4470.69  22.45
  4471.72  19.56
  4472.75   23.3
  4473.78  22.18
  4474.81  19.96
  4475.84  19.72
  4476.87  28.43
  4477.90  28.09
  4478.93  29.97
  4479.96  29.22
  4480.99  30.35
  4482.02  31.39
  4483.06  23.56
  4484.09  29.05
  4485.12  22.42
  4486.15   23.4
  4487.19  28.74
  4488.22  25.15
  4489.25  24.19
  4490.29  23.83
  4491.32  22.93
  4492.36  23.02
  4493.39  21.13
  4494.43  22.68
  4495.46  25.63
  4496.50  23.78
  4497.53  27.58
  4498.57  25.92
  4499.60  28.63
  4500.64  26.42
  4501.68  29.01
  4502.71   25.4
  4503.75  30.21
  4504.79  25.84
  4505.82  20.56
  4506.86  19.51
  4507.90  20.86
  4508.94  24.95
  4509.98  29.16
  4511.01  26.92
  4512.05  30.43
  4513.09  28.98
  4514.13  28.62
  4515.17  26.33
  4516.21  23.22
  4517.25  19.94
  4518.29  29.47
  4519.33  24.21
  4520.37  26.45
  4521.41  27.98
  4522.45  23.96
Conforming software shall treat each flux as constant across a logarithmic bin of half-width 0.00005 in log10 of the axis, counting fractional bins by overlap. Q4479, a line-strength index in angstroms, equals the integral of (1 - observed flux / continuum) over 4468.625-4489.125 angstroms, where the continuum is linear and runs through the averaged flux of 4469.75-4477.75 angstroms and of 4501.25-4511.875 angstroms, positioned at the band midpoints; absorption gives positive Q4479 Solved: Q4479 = -1.9 angstroms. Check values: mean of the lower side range 22.8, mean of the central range 25.4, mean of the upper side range 25.4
